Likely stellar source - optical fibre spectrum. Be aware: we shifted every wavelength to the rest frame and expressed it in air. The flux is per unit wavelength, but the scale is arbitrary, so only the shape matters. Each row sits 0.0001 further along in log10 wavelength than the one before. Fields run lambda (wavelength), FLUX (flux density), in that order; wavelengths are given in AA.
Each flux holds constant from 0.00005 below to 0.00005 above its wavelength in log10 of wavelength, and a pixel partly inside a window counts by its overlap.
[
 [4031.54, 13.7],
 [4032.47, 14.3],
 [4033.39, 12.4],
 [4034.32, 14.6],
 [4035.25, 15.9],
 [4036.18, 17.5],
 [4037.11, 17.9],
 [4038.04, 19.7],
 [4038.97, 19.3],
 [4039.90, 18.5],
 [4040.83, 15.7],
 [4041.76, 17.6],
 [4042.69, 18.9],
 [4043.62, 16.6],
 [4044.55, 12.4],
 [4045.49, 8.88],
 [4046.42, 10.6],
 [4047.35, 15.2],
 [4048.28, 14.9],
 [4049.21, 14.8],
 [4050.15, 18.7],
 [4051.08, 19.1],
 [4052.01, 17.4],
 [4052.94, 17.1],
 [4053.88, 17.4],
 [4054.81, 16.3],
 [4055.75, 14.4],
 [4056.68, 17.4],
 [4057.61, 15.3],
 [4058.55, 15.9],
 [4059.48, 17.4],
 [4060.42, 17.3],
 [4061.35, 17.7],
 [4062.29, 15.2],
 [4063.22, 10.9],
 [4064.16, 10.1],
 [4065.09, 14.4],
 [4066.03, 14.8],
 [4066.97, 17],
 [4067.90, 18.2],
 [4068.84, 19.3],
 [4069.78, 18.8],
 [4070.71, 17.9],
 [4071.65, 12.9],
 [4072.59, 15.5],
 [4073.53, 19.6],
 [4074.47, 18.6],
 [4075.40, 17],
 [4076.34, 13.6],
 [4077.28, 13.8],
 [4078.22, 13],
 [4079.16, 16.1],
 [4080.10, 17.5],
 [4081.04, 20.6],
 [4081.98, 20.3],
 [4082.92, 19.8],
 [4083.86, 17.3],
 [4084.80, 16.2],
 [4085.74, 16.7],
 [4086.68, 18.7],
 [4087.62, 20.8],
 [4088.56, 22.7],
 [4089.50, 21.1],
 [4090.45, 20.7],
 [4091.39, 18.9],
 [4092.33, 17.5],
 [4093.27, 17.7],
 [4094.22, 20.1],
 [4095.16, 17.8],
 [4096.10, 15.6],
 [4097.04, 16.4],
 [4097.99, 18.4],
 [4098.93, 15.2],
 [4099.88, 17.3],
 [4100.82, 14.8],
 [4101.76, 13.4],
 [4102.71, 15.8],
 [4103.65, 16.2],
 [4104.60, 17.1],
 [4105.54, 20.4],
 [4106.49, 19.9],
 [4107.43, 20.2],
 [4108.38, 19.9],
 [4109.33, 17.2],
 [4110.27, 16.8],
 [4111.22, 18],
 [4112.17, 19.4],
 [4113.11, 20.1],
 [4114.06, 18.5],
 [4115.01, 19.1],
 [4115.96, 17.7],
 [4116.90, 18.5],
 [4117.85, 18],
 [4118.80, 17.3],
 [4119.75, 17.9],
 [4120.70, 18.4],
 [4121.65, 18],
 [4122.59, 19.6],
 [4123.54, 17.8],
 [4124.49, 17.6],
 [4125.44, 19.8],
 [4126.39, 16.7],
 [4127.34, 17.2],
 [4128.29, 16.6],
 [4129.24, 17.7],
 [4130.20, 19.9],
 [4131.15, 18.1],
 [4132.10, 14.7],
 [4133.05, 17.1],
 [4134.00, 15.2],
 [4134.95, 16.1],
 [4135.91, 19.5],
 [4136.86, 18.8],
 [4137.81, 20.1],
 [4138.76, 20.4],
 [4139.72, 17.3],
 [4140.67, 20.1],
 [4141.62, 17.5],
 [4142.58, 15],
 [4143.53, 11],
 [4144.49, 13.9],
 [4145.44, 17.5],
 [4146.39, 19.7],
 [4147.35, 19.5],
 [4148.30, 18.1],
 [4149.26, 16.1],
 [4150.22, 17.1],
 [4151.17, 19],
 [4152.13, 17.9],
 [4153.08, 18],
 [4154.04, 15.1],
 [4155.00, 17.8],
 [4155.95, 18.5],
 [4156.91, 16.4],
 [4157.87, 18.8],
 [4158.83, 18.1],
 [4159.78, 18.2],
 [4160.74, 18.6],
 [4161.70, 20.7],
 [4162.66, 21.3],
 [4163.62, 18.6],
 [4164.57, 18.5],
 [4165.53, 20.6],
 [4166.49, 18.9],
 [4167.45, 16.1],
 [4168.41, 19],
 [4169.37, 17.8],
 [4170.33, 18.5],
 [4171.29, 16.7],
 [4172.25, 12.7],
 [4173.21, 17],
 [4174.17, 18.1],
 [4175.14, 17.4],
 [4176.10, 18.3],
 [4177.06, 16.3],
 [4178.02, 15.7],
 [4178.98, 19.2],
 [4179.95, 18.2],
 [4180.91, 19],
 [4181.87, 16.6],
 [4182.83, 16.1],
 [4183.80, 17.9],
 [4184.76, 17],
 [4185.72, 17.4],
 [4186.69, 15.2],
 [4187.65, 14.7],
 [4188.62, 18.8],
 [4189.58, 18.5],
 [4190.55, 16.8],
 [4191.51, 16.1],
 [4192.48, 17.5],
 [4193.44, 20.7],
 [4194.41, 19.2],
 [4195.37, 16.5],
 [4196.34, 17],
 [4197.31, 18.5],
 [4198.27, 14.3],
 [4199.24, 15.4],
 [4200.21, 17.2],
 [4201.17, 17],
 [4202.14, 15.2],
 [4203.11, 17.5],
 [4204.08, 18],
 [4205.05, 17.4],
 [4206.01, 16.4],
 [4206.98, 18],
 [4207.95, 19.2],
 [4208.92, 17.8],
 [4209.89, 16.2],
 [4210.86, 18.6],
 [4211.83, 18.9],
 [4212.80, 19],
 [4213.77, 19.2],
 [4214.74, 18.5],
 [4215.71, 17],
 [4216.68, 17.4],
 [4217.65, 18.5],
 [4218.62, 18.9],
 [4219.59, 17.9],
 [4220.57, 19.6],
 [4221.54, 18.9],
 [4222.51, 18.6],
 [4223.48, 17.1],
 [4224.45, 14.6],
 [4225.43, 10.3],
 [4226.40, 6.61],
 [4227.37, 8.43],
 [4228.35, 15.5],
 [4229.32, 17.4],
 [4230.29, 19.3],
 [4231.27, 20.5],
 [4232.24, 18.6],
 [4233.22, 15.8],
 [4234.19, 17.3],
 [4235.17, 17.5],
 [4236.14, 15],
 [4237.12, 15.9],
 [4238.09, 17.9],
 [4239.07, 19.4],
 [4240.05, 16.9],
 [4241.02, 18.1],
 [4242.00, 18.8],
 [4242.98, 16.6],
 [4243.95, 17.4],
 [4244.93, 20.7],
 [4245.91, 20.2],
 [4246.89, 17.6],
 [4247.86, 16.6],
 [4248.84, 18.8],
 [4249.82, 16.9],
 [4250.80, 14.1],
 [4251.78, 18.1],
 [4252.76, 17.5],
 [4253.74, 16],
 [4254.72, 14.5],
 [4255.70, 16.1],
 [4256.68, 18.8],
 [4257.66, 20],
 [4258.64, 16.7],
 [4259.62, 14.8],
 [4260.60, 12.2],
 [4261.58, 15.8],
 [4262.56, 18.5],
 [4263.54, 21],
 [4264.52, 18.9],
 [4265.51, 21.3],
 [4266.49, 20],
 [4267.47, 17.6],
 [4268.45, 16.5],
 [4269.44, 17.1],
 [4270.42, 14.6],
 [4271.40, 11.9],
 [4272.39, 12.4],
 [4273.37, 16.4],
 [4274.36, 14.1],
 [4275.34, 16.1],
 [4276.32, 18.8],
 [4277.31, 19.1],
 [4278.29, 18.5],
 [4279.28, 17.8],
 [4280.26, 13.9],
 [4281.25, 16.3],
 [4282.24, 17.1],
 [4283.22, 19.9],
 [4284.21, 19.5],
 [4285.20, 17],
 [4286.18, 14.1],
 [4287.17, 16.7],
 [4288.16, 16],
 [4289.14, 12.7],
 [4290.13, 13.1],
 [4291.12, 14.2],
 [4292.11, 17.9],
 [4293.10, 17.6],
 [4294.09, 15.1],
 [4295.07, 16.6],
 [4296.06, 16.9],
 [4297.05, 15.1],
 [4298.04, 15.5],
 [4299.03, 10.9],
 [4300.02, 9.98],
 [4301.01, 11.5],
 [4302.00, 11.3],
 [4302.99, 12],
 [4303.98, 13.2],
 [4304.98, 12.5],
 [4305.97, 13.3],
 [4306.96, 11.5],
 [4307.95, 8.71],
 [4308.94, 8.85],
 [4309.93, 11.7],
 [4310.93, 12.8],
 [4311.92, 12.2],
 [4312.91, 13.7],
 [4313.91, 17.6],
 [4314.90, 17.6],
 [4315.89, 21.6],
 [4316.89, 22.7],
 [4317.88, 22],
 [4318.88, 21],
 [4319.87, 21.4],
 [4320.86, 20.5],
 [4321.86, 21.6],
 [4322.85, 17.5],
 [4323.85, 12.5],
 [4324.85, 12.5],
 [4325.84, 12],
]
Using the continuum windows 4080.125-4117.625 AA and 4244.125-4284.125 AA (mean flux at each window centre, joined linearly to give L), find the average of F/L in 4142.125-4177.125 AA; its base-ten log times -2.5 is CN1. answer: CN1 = 0.01 mag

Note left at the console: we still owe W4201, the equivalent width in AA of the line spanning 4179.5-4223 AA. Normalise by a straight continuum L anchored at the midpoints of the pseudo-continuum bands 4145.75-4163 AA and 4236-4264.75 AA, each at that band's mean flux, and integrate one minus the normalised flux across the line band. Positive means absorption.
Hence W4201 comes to 0.5 AA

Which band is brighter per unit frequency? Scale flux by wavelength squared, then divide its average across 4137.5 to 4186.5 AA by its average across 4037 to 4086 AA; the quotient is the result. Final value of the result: 1.14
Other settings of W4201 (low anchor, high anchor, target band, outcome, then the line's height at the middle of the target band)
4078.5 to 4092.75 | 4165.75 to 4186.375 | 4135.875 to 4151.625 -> 0.25 AA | 17.9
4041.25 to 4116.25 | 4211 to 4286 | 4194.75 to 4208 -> 0.09 AA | 17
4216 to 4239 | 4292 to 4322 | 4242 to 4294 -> -3.32 AA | 15.8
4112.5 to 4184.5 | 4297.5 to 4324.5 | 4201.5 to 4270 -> -4.04 AA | 16.3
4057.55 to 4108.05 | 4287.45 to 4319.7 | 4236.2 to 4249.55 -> -2.24 AA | 15.4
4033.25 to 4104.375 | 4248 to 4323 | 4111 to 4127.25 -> -1.77 AA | 16.6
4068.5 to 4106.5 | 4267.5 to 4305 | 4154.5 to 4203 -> -3.05 AA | 16.5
